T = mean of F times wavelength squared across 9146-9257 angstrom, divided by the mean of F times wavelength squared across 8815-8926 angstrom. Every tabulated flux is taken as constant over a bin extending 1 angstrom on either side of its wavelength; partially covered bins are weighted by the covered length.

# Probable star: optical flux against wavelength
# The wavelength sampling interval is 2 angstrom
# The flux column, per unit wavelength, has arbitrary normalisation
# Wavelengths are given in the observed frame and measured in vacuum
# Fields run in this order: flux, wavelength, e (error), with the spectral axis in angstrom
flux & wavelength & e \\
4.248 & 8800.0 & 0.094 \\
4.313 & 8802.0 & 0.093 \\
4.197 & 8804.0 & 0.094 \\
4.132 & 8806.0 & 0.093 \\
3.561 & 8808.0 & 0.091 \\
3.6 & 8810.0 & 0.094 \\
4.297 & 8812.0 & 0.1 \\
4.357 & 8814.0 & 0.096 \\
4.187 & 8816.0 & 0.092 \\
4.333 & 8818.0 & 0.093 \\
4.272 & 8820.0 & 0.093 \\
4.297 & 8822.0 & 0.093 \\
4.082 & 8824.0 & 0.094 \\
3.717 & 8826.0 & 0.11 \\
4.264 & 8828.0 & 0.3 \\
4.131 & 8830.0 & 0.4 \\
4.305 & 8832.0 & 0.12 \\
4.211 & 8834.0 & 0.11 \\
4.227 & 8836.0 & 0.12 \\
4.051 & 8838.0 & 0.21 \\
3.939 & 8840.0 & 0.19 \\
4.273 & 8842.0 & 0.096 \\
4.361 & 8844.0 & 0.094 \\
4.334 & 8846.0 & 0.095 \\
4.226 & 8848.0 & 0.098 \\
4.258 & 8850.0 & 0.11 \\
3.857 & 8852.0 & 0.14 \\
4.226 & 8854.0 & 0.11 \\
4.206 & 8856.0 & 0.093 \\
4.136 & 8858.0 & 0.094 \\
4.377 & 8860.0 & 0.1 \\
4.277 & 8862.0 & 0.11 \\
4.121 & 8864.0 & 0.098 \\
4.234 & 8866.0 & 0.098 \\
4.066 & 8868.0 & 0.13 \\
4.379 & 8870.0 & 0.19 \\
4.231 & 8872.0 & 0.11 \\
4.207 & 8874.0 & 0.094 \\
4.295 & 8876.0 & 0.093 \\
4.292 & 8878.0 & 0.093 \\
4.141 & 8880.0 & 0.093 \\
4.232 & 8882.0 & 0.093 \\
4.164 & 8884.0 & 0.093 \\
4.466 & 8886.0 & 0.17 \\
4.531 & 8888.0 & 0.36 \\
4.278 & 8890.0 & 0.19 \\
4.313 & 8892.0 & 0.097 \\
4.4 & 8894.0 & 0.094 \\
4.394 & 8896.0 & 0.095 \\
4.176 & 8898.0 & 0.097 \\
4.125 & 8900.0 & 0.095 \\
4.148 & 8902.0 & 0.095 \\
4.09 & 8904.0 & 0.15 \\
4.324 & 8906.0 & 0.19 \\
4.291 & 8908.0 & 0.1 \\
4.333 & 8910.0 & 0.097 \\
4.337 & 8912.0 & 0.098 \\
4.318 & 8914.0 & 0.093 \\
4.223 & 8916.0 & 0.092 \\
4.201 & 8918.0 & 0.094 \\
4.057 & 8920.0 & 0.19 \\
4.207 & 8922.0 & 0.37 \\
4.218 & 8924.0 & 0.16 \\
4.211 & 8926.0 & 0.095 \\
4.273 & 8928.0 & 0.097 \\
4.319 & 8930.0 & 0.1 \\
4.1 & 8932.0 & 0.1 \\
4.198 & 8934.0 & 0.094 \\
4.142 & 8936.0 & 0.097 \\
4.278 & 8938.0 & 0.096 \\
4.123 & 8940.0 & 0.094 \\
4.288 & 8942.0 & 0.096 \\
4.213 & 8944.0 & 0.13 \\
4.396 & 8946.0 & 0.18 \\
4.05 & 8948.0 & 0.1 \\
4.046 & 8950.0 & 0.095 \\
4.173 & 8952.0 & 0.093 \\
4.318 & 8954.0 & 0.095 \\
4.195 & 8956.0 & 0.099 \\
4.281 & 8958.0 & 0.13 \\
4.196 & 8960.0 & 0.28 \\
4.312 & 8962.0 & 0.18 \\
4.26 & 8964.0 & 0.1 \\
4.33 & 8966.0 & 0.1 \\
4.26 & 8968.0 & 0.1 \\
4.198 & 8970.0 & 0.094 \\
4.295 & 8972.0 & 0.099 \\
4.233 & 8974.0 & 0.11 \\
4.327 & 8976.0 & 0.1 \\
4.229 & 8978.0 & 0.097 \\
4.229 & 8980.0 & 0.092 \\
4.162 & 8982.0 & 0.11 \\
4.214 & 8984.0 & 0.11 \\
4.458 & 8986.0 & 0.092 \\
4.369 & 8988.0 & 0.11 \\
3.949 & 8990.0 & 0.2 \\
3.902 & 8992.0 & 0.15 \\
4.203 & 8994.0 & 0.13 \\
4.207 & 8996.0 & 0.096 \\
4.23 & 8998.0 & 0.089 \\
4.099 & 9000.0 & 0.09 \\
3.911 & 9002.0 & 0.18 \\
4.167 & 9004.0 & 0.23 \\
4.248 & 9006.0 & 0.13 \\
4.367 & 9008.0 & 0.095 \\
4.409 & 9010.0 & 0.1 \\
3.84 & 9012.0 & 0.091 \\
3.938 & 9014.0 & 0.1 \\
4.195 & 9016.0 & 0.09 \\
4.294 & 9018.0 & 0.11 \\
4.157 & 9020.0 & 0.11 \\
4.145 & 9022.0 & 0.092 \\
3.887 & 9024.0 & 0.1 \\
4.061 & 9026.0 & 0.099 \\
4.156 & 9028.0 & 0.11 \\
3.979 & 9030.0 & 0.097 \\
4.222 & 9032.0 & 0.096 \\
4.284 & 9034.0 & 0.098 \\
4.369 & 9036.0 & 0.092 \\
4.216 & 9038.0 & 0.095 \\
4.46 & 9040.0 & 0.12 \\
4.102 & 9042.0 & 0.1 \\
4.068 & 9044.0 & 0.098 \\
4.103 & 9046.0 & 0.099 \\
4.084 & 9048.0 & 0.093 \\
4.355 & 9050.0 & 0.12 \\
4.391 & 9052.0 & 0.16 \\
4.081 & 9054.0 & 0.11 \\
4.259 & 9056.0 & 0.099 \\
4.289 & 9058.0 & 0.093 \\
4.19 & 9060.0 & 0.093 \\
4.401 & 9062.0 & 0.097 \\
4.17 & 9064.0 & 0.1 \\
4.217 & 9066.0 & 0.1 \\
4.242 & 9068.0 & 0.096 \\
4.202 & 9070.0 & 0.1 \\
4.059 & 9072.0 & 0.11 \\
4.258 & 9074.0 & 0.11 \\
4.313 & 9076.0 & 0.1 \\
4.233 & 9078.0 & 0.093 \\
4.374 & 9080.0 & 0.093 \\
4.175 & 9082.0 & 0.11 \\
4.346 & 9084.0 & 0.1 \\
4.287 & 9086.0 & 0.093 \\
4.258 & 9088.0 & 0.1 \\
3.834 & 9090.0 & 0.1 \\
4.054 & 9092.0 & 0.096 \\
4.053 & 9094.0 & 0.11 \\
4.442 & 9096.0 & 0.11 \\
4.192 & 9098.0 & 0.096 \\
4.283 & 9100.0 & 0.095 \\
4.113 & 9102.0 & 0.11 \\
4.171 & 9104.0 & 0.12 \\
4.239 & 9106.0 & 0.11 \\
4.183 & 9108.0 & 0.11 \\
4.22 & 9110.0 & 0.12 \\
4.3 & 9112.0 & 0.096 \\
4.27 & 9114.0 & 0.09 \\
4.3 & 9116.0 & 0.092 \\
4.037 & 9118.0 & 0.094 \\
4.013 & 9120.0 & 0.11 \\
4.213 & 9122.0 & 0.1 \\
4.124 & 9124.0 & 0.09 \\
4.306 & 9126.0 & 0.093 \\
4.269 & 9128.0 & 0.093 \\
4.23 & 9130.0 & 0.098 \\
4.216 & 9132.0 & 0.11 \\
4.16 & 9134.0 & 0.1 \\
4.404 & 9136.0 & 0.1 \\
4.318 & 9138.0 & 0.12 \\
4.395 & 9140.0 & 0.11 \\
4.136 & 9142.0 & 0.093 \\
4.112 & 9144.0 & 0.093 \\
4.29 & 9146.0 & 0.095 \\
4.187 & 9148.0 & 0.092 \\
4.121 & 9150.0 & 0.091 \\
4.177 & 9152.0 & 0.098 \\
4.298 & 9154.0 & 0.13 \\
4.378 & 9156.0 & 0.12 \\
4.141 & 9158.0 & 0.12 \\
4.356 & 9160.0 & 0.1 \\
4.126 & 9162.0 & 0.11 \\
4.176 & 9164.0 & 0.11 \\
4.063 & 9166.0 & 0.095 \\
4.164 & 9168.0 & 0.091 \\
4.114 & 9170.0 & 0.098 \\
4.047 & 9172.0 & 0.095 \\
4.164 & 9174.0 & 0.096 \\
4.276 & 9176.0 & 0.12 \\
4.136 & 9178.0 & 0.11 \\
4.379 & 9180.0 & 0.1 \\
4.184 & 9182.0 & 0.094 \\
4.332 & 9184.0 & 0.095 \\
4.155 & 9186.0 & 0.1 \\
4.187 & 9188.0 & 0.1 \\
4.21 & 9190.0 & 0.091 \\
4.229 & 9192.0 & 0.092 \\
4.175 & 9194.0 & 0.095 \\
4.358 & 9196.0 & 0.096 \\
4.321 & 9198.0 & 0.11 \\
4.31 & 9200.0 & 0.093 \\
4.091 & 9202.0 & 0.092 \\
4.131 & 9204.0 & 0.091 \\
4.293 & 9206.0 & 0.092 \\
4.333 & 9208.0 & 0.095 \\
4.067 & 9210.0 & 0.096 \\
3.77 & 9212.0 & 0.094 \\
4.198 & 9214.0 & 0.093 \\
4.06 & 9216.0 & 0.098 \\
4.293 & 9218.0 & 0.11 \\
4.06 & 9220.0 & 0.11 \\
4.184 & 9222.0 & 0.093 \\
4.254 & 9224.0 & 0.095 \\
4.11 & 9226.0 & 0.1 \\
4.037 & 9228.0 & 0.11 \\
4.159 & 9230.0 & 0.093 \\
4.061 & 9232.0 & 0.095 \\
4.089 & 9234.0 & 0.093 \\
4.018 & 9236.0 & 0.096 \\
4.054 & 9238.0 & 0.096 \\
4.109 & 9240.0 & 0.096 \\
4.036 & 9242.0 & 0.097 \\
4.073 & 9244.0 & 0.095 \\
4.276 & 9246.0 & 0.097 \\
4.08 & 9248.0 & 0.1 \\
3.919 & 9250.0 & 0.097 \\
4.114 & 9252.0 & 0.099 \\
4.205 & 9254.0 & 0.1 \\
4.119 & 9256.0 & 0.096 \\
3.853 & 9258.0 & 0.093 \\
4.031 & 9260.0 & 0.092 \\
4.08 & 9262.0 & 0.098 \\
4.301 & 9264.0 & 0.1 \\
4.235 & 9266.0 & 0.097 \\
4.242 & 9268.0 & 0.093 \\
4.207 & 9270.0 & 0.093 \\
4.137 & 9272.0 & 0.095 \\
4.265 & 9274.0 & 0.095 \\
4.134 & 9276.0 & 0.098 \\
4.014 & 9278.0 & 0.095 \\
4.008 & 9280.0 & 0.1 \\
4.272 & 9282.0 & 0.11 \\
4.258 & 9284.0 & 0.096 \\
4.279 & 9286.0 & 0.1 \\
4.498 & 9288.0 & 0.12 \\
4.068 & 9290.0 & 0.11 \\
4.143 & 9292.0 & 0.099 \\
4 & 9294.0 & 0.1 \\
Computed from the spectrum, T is 1.1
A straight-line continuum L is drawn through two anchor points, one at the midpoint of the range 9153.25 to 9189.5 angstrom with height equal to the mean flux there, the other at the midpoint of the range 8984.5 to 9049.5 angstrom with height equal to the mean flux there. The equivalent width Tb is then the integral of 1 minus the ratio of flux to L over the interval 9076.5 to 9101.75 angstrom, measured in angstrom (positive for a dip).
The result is -0.2 angstrom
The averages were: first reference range 4.16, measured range 4.21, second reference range 4.2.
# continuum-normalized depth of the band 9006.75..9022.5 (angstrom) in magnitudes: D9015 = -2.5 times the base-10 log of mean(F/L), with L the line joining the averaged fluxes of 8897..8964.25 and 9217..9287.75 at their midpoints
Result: 0.007 mag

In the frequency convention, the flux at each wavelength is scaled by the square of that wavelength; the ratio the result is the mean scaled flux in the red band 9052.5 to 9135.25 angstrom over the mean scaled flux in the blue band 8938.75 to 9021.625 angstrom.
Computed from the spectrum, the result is 1.0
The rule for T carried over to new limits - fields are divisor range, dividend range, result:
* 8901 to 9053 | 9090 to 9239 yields 1.04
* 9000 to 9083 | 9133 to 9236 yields 1.03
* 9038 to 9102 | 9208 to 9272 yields 1.01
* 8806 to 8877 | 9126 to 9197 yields 1.09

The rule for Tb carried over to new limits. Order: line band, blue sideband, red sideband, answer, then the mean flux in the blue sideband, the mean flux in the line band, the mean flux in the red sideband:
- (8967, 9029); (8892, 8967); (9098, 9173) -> 0.8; 4.23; 4.17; 4.21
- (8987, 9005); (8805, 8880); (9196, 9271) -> 0.2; 4.17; 4.12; 4.13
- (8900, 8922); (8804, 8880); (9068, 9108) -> -0.2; 4.17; 4.23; 4.2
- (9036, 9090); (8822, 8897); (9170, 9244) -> -0.6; 4.22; 4.23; 4.16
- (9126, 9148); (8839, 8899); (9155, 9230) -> -0.3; 4.25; 4.25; 4.19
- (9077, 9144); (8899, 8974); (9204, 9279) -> -0.8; 4.23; 4.22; 4.12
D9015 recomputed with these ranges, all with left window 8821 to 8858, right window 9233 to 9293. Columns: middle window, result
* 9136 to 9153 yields -0.022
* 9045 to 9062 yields -0.021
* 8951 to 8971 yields -0.025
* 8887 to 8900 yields -0.044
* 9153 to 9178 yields -0.012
